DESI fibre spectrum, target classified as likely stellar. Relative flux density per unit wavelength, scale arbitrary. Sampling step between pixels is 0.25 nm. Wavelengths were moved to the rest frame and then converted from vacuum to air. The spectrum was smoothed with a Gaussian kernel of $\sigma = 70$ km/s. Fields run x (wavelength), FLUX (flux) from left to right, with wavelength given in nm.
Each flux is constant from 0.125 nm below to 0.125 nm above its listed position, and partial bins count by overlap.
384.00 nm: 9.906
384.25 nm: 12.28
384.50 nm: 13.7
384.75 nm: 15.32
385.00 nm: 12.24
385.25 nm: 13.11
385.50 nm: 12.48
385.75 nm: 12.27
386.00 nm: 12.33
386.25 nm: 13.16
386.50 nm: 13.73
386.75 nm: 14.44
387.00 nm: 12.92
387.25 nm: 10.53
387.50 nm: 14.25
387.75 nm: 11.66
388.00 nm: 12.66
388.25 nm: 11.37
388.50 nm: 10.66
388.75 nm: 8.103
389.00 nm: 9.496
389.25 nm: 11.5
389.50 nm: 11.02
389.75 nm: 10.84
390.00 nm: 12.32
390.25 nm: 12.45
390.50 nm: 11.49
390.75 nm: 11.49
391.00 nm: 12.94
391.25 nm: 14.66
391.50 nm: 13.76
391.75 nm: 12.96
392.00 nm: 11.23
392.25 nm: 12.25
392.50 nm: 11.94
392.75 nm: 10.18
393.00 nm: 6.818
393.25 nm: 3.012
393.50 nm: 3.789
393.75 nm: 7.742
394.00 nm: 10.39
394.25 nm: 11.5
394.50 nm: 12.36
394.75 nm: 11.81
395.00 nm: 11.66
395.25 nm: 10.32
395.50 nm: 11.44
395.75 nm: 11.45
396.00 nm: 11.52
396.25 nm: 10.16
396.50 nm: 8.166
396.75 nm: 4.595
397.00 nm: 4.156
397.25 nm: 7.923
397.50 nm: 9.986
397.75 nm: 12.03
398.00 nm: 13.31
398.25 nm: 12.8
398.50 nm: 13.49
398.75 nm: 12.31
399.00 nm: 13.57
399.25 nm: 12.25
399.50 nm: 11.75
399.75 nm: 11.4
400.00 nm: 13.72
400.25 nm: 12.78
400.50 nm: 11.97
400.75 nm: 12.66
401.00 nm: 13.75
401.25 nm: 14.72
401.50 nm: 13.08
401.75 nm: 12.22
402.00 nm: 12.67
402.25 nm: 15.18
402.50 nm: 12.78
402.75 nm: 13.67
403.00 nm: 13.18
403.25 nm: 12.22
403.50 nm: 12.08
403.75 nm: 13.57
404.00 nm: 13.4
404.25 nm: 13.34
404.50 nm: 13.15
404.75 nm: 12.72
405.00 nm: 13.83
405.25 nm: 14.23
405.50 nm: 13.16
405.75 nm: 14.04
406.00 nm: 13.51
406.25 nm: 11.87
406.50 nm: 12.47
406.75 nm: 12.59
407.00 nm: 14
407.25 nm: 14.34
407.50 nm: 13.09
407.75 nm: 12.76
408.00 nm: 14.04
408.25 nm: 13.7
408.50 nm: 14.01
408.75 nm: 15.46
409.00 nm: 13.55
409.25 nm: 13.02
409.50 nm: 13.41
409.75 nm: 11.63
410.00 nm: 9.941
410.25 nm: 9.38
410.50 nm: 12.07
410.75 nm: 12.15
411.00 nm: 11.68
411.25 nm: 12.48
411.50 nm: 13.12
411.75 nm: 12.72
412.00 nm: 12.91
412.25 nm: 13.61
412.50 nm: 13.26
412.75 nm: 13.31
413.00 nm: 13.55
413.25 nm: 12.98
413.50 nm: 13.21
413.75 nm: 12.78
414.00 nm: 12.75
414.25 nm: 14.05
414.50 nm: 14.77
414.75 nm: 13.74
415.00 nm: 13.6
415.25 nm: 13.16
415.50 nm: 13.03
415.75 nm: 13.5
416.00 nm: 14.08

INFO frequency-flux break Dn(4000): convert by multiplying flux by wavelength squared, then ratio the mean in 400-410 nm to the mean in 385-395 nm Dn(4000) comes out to 1.26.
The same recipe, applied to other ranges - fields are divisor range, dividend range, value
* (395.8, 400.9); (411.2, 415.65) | 1.29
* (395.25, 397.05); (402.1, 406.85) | 1.52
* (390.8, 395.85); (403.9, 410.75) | 1.32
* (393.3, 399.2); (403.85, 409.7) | 1.39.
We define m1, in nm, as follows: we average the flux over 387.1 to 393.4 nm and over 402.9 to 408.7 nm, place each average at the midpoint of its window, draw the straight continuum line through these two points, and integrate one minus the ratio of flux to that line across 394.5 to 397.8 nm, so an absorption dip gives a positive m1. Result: 0.63 nm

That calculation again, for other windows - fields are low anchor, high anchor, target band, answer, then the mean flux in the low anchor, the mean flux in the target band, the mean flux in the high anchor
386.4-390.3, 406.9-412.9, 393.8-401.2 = 0.61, 11.7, 11.2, 12.9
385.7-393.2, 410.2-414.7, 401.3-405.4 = -0.26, 11.8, 13.2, 12.9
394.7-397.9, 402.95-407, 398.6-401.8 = -0.46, 9.61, 12.8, 13.1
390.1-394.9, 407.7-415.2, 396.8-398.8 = 0.16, 10.7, 10.5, 13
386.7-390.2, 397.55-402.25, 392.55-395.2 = 0.68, 11.5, 9.05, 12.8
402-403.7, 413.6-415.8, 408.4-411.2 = 0.20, 13.2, 12.4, 13.5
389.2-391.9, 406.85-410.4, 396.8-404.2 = 0.24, 12.3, 12.3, 13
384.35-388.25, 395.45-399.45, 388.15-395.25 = 0.66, 12.9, 10.7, 10.6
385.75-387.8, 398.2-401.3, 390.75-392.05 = -0.02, 12.9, 13.1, 12.8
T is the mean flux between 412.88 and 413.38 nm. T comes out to 13.3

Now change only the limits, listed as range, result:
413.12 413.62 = 13.1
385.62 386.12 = 12.3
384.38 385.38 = 13.6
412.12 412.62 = 13.4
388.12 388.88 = 10.1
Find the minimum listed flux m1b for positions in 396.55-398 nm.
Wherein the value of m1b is 4.156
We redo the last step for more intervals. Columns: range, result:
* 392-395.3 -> 3.012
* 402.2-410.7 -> 9.38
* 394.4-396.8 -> 4.595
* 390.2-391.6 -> 11.49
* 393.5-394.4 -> 3.789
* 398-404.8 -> 11.4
